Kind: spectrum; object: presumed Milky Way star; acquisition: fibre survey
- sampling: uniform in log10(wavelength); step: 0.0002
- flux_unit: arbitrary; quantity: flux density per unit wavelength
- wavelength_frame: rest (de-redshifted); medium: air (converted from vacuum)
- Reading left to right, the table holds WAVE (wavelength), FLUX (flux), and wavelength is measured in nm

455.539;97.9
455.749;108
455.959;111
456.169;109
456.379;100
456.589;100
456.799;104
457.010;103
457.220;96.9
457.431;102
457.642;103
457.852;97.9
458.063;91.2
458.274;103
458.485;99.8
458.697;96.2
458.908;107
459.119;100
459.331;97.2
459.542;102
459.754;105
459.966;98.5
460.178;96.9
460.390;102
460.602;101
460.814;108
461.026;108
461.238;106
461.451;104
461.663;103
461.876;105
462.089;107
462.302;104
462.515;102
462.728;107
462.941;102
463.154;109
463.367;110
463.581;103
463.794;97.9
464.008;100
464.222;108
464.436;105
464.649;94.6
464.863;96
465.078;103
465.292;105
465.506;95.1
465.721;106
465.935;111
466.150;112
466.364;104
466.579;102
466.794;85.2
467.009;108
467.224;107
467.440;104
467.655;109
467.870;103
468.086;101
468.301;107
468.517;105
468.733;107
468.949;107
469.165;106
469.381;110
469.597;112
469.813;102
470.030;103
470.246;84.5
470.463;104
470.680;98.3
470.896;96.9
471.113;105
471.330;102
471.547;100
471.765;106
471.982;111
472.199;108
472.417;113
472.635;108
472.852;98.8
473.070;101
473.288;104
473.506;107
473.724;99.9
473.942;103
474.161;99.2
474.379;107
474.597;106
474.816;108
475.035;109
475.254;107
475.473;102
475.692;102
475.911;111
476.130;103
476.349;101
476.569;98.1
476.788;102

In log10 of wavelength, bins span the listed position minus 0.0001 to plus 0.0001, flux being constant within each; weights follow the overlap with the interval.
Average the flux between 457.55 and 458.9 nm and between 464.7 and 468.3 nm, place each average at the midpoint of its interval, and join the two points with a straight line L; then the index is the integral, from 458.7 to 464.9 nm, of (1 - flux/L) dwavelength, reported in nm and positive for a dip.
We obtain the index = -0.13 nm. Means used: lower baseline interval 99.1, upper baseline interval 103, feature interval 103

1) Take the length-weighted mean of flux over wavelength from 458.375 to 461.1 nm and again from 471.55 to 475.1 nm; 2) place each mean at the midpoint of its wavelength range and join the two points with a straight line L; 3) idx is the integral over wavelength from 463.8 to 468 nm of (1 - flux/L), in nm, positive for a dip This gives 0.01 nm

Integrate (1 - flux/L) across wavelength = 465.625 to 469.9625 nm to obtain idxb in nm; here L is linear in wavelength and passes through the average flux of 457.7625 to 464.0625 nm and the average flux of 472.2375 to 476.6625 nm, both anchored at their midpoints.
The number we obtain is -0.08 nm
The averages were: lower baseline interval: 102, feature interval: 105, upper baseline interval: 104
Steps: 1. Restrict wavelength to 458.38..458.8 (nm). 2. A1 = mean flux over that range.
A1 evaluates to 97.8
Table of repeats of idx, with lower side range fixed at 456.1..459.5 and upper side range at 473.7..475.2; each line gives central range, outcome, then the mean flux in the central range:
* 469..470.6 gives 0.009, 103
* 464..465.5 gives 0.016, 101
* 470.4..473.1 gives 0.003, 104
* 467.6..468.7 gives -0.018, 105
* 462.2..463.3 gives -0.034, 105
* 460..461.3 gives -0.025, 103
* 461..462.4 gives -0.049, 105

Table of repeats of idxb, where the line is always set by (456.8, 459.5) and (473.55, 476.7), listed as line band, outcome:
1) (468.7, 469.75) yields -0.06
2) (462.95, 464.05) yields -0.03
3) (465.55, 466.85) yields -0.02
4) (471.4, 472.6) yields -0.05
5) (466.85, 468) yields -0.03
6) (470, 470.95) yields 0.06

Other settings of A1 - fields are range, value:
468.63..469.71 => 108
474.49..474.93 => 107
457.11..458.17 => 98.3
